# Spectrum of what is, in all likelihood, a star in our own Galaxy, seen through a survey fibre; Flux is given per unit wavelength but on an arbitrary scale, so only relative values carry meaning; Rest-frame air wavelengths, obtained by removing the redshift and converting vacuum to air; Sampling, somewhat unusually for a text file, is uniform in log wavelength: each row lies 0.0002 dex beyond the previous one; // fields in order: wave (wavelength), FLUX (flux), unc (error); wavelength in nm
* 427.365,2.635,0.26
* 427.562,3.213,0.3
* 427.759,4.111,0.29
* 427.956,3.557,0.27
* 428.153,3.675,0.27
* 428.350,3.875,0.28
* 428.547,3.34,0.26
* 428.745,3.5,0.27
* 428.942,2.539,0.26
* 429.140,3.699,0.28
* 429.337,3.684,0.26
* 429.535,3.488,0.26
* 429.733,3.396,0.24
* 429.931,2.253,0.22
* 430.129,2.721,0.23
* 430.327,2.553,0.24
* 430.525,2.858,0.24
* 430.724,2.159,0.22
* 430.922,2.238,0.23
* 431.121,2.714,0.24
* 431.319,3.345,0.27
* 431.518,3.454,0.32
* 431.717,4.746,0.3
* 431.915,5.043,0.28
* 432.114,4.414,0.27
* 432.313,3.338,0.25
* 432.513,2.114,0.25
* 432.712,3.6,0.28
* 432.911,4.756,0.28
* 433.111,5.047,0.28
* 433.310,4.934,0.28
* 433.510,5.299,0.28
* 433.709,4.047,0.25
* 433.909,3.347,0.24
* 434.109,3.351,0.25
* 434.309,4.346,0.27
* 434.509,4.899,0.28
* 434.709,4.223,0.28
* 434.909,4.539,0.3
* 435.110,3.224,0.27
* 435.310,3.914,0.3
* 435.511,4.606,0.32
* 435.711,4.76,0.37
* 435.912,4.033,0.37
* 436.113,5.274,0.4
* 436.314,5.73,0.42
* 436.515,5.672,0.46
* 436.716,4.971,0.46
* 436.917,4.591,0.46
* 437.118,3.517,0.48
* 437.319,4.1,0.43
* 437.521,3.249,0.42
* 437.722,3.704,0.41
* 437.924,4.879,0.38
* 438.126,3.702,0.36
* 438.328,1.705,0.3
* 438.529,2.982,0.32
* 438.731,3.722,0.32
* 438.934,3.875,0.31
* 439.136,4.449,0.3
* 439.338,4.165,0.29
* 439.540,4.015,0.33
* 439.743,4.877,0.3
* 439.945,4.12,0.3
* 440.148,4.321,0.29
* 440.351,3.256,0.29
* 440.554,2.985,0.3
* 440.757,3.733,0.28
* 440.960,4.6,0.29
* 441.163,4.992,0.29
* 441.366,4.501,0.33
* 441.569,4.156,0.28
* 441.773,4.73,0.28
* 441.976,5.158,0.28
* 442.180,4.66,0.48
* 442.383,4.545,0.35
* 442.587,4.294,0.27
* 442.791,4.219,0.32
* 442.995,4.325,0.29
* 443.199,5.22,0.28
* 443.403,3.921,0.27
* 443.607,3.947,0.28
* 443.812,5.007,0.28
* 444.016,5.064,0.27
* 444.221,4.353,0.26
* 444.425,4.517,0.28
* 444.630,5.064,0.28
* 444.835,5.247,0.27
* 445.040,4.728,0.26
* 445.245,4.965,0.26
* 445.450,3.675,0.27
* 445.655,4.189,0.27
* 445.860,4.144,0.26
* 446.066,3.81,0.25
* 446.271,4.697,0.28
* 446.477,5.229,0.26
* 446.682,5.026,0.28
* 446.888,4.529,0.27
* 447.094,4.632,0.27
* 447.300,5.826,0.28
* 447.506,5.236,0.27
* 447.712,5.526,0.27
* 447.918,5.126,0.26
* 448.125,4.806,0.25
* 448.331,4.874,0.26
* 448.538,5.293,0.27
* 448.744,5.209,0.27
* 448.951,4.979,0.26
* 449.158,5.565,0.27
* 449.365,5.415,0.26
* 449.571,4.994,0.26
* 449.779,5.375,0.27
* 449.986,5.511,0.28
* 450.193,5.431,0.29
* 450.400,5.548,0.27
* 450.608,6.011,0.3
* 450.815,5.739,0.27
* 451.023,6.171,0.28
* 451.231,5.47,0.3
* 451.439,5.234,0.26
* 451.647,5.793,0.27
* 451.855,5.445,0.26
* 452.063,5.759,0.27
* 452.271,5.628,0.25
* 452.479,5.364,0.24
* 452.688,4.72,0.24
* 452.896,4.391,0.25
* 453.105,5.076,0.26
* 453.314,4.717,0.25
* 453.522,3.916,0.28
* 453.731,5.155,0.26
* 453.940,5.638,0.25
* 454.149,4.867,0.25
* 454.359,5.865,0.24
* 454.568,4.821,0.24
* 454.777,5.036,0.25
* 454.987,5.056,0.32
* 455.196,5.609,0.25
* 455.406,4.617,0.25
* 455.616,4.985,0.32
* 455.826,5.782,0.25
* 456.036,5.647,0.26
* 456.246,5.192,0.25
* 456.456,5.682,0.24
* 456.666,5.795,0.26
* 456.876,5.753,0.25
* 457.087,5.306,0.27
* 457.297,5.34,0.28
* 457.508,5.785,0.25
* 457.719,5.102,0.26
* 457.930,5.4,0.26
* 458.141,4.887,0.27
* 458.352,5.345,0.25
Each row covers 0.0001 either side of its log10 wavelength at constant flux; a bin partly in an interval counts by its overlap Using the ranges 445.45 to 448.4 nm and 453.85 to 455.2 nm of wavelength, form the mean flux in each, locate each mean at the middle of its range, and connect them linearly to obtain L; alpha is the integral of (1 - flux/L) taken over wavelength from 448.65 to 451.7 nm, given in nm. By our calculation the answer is -0.31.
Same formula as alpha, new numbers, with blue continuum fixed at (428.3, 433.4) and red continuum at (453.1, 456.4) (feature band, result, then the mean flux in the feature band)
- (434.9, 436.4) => -0.28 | 4.49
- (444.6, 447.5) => -0.12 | 4.71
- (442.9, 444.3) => -0.07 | 4.55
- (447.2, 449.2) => -0.24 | 5.23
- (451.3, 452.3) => -0.13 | 5.57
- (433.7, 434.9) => -0.12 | 4.07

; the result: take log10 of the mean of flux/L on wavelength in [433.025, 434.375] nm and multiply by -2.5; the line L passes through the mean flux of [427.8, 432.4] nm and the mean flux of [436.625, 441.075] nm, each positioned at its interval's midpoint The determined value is -0.212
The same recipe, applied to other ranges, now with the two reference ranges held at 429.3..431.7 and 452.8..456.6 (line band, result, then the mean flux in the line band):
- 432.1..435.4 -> -0.25 mag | 4.07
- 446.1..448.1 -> -0.14 mag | 5.04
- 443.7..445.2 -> -0.16 mag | 4.85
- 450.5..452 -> -0.18 mag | 5.69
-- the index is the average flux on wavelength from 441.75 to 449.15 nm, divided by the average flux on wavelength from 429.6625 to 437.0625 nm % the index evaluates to 1.20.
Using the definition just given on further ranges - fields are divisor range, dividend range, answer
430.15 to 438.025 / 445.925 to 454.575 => 1.29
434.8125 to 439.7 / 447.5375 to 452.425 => 1.31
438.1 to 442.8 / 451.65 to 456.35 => 1.27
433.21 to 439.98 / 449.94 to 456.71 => 1.27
